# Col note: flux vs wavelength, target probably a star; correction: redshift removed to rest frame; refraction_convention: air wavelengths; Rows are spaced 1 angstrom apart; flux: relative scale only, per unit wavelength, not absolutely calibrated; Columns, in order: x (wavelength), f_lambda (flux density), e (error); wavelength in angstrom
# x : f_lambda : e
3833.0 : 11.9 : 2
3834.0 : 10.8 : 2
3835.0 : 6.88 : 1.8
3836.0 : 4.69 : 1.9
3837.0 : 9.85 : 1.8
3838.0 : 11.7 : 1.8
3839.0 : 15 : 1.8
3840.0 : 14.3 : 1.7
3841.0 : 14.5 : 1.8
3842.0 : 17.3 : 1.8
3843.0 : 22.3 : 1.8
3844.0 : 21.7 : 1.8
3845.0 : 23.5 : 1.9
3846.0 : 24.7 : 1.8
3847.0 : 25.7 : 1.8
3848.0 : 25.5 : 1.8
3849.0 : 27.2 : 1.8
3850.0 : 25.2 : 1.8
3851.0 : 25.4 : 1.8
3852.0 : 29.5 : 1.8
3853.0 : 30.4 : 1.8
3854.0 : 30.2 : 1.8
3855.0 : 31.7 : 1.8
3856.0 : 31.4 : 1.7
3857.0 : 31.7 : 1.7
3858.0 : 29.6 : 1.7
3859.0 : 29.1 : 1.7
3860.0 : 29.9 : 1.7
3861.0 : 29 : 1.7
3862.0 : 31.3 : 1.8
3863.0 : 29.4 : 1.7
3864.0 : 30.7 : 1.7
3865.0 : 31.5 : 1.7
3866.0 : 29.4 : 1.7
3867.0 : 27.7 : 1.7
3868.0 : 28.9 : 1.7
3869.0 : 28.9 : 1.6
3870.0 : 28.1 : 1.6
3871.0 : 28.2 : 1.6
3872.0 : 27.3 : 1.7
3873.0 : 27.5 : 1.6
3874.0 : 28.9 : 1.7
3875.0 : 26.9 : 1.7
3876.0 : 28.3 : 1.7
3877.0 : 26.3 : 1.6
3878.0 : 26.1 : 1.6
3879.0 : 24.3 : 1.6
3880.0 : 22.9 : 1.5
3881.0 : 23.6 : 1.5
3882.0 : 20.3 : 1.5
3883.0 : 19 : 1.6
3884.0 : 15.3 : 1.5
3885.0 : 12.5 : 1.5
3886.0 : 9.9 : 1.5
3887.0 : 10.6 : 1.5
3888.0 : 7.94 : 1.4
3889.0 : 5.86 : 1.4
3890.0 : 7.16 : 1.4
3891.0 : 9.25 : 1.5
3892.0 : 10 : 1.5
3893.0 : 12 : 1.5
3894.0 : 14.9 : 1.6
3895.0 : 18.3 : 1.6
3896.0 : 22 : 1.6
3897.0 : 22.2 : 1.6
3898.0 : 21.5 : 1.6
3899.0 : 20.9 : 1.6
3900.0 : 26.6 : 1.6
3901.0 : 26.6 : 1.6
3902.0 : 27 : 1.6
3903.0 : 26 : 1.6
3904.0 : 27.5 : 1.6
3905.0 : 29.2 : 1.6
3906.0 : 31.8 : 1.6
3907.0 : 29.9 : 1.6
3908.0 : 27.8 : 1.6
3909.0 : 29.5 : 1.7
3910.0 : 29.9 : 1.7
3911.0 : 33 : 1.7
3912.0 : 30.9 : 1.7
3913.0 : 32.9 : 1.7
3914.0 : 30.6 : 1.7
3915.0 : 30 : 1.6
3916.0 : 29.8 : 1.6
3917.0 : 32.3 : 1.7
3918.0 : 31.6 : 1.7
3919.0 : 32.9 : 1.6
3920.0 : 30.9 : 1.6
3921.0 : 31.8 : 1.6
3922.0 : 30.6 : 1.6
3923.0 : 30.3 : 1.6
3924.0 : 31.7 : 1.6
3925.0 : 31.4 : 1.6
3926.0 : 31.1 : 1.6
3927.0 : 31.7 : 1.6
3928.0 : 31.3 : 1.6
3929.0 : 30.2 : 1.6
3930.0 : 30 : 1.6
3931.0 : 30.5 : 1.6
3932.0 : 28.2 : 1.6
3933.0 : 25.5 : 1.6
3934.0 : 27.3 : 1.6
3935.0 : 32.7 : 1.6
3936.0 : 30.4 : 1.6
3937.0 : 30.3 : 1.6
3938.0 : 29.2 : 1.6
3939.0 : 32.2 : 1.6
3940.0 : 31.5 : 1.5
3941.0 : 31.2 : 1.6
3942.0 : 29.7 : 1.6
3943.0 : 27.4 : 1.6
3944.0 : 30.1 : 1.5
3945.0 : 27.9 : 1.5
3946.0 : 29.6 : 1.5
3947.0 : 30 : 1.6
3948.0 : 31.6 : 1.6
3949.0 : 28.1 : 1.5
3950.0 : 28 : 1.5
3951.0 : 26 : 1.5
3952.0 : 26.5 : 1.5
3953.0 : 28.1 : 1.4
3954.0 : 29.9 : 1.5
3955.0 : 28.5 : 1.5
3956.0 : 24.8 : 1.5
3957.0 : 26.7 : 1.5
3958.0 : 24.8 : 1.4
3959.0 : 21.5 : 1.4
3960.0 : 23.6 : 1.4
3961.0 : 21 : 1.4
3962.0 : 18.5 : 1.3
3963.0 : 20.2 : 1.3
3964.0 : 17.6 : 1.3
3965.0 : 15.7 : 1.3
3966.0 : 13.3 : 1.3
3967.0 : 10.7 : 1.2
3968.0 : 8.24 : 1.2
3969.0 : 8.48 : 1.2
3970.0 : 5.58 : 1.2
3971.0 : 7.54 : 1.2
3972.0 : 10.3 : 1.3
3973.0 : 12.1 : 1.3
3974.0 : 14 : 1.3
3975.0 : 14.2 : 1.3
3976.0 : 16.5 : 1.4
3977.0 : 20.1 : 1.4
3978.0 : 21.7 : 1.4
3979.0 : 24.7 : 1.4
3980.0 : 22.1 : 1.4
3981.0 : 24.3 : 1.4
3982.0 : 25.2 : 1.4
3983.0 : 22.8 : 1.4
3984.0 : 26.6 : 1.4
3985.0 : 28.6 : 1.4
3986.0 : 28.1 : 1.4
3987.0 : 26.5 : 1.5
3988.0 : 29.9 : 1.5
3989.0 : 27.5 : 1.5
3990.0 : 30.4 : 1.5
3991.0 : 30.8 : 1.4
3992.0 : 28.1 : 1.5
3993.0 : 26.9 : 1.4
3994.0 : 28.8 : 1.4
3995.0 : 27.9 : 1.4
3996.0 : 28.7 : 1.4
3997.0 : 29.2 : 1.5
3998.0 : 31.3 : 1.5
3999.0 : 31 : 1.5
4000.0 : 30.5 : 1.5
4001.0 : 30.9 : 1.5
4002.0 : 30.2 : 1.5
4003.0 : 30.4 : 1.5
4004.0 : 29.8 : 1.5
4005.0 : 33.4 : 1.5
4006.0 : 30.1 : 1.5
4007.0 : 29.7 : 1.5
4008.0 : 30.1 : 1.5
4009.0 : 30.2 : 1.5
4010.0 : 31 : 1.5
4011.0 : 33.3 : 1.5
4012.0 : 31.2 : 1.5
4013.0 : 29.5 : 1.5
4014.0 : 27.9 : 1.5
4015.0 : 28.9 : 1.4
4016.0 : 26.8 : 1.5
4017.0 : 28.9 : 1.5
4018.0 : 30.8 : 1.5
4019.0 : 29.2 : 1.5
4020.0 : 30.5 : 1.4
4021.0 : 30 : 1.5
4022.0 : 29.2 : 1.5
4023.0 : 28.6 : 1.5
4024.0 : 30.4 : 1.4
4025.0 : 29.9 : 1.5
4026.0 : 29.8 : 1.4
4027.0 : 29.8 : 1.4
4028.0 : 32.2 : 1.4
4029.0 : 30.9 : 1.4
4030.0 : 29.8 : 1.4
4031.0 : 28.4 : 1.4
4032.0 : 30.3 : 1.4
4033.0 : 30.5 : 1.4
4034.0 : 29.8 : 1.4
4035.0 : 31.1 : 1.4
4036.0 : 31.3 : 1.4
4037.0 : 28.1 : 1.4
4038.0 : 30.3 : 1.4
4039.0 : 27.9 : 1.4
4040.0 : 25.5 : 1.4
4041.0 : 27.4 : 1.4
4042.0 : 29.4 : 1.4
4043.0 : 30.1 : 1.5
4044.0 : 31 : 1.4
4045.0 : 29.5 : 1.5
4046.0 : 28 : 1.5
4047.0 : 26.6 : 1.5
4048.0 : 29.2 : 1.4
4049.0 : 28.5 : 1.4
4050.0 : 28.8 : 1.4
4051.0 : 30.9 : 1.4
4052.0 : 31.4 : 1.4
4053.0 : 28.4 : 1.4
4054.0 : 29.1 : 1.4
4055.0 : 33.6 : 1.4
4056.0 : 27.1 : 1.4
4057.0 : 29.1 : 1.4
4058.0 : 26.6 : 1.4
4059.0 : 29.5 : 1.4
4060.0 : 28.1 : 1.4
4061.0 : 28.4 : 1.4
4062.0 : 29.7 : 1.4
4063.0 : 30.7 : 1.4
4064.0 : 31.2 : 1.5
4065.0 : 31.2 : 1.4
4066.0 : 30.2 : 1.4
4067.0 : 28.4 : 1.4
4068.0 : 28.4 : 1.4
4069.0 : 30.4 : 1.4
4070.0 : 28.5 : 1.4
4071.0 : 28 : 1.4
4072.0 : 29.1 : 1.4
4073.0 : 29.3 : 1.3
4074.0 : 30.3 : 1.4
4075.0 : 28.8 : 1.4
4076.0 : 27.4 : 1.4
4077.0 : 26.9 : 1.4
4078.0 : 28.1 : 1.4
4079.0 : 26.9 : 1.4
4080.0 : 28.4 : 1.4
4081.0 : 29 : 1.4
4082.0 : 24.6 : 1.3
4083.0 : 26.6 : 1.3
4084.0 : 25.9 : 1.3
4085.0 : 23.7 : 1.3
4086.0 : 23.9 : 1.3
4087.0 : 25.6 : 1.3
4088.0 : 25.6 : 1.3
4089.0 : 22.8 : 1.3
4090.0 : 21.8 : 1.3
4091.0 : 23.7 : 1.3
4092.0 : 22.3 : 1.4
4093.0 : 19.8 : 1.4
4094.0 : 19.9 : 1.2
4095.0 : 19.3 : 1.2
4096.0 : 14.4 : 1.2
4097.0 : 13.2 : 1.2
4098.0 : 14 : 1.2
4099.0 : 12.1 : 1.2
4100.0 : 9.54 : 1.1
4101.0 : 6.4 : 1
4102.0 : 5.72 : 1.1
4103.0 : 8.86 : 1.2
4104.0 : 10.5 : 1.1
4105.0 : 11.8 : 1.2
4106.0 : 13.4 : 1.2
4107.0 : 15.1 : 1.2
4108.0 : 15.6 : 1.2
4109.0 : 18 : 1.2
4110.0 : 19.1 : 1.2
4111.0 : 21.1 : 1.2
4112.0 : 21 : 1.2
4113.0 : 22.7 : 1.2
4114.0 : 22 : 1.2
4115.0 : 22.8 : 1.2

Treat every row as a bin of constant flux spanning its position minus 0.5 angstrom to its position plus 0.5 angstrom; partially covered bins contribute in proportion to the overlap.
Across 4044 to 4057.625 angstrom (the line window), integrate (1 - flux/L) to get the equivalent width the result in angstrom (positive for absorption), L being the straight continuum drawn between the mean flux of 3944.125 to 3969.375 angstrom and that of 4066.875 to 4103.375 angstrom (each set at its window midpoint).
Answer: -3.94 angstrom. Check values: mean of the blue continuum 23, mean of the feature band 29.3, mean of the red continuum 22.6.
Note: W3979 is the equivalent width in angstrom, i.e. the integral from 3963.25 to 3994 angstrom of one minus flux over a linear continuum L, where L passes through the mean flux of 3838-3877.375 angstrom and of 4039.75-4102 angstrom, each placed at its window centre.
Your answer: 7.1 angstrom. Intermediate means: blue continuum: 26.6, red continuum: 25.8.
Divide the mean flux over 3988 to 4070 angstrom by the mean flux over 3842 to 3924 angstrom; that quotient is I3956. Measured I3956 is 1.17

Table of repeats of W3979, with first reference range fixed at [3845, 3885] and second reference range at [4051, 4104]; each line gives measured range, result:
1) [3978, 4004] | -2.40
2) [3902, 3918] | -2.07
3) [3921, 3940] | -2.88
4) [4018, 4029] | -2.10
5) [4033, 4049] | -2.58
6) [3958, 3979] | 8.42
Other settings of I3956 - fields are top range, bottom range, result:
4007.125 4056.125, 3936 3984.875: 1.31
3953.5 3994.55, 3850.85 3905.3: 0.89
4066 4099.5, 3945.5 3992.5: 1.11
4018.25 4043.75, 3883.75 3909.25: 1.54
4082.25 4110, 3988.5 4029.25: 0.59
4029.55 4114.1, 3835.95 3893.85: 1.10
